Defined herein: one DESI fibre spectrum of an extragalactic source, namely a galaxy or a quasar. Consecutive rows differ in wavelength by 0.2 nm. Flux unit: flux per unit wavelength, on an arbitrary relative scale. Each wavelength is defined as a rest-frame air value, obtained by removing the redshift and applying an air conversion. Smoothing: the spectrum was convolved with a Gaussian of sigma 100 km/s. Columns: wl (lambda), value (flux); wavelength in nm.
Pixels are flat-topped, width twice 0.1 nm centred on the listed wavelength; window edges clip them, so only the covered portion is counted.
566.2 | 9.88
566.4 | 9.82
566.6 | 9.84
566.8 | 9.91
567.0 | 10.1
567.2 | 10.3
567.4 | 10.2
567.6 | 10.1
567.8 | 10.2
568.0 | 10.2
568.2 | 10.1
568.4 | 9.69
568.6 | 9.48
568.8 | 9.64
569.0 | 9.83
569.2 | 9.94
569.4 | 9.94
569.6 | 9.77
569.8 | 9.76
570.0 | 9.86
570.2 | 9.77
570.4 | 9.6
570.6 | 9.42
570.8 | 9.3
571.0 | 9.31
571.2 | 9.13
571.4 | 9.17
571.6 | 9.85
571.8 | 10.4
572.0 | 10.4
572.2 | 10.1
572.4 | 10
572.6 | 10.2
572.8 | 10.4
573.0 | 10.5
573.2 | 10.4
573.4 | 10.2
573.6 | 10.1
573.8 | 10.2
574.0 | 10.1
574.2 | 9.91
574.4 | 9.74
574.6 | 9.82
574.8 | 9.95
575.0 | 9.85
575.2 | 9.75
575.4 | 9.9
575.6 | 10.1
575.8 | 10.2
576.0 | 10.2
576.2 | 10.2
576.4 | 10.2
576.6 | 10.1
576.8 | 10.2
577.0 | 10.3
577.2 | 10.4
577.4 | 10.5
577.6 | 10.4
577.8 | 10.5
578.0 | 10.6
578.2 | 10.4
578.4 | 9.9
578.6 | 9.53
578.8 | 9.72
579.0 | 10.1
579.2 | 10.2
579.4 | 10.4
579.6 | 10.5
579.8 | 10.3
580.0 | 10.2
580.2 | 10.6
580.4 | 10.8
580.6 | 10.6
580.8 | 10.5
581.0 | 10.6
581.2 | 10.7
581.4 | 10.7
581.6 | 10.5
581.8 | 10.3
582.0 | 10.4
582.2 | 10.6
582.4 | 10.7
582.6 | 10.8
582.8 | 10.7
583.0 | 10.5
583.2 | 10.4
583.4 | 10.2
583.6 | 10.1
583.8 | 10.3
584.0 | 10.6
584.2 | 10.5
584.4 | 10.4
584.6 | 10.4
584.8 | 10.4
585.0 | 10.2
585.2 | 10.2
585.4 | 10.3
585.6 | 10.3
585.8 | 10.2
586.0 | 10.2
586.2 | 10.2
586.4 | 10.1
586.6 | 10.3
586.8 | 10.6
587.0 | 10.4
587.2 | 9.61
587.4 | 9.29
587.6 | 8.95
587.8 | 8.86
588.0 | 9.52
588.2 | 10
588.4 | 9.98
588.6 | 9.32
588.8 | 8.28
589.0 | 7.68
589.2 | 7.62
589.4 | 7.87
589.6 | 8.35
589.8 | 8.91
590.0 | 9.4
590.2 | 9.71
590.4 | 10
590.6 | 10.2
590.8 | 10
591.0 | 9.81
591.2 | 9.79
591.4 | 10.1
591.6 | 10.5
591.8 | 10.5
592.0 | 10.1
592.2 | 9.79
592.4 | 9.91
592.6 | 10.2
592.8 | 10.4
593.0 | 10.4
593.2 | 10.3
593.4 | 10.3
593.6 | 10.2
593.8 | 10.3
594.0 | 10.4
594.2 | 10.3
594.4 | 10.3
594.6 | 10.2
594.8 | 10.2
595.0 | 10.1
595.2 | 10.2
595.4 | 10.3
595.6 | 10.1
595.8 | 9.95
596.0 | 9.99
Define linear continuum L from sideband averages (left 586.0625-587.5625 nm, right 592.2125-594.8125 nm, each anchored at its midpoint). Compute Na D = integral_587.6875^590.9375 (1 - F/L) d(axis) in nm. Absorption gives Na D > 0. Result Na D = 0.32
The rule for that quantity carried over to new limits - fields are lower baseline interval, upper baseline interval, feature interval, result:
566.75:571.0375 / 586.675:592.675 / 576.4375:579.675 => -0.18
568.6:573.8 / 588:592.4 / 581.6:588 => -0.44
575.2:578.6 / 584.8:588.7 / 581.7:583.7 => -0.08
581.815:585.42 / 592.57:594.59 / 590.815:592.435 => 0.04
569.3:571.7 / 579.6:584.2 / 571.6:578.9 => -0.14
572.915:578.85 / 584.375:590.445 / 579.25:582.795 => -0.23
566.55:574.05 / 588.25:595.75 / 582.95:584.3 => -0.07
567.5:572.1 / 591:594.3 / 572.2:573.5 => -0.06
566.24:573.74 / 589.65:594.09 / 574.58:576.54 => -0.02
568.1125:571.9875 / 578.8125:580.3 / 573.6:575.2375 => 0.01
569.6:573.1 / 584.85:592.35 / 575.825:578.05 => -0.12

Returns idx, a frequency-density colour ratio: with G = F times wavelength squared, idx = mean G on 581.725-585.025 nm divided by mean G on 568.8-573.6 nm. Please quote 1.10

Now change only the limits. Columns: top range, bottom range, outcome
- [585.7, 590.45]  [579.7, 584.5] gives 0.91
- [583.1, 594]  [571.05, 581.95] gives 1.01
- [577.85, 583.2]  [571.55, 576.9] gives 1.05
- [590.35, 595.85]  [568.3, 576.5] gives 1.10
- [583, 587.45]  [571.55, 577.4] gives 1.05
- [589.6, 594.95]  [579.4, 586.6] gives 1.00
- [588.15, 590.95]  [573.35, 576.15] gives 0.96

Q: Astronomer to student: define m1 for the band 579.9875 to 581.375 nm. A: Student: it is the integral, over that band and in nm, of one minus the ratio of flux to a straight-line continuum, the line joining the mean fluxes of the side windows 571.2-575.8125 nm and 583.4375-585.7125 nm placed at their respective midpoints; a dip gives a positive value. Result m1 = -0.05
